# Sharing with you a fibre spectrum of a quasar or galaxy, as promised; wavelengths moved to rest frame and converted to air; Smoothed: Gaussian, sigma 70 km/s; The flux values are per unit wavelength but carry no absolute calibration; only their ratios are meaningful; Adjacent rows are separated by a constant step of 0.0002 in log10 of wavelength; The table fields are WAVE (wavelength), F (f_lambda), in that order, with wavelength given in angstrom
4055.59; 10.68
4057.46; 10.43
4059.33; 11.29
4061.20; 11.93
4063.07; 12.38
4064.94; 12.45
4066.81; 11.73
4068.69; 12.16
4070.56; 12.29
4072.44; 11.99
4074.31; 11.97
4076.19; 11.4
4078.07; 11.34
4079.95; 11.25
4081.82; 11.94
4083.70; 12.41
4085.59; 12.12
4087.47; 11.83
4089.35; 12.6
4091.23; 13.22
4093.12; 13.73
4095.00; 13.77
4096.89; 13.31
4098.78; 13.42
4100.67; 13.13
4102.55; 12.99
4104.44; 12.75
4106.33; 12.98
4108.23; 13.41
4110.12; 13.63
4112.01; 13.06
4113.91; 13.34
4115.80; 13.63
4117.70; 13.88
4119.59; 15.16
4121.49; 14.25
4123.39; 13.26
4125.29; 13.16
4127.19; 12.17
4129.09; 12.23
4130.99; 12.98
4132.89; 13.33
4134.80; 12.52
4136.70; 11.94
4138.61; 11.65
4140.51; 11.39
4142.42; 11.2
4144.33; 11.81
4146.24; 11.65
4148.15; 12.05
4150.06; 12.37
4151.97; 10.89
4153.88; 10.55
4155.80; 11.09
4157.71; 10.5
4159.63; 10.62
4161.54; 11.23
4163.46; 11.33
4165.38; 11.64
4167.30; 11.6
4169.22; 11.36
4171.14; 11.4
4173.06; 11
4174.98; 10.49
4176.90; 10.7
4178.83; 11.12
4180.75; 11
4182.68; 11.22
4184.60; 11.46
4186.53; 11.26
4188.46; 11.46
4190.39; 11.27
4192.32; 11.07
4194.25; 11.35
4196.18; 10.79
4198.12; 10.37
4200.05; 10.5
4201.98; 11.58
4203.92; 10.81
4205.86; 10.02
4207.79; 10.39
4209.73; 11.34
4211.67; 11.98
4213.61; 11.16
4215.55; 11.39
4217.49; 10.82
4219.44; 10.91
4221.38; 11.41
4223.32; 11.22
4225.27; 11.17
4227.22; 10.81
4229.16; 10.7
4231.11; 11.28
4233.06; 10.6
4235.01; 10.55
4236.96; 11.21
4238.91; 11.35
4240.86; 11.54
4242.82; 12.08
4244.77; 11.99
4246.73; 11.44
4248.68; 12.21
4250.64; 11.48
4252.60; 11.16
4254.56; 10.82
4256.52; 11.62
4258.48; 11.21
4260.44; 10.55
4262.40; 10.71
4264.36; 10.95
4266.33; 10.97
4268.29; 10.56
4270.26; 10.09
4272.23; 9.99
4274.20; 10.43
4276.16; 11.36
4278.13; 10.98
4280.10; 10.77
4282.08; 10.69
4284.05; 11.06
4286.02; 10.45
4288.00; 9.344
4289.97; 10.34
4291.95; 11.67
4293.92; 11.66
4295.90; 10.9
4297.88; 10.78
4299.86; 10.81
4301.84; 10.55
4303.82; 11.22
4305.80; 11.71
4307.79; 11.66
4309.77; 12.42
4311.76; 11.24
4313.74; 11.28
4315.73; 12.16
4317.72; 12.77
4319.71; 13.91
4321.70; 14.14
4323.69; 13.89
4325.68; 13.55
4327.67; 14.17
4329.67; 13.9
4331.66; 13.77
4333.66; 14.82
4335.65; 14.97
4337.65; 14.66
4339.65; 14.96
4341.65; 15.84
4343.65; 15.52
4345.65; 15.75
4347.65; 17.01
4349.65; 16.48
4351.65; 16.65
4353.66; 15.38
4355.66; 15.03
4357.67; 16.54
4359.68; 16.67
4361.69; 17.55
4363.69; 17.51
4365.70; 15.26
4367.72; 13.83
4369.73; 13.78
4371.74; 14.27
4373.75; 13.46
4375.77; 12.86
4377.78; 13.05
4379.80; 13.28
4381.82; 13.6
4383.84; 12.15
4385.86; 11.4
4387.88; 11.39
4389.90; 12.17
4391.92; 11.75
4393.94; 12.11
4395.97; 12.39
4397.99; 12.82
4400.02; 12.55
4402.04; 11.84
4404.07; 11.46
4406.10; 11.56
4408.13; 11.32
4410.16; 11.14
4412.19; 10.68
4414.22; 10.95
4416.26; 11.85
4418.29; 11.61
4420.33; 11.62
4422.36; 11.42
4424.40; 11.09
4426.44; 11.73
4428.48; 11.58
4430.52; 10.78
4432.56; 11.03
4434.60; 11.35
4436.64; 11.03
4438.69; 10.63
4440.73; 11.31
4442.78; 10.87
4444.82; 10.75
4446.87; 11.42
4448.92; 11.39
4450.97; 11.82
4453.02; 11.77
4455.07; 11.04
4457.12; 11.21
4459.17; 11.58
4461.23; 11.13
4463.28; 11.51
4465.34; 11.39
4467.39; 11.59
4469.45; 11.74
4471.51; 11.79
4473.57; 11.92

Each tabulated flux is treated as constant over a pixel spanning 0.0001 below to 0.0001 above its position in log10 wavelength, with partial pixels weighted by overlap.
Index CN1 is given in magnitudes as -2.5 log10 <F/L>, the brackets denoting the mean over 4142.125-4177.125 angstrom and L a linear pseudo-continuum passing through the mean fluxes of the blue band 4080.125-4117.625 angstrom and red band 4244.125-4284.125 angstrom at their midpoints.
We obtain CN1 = 0.094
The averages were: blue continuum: 13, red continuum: 11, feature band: 11.2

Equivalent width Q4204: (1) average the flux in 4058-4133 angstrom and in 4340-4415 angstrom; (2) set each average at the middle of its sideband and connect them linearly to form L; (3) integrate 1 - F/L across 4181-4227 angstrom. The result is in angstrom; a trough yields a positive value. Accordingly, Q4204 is 7.12 angstrom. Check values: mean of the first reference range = 12.7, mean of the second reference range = 13.7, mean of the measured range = 11.1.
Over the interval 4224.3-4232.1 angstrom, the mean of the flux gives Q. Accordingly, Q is 11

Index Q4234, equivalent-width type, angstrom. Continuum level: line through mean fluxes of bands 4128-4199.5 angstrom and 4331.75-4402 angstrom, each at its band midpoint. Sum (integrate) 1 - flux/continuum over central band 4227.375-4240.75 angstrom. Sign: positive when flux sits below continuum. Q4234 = 1.5 angstrom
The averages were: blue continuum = 11.4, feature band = 11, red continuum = 14.3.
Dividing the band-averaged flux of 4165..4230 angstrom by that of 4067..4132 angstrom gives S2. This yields 0.9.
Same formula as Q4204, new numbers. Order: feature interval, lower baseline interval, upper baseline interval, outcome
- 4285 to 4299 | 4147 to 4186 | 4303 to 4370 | 2.94 angstrom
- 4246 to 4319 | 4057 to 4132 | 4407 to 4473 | 5.21 angstrom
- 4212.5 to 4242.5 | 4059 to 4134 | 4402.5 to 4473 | 2.73 angstrom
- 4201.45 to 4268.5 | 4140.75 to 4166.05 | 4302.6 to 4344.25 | 6.35 angstrom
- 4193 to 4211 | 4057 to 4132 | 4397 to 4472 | 2.15 angstrom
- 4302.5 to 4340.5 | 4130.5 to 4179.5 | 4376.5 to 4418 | -4.44 angstrom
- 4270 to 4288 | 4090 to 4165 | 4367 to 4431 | 2.49 angstrom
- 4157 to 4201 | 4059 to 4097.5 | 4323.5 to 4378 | 7.34 angstrom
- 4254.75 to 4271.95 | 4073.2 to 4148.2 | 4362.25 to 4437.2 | 2.33 angstrom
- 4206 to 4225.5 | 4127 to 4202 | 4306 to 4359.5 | 1.83 angstrom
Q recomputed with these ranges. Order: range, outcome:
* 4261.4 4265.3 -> 10.8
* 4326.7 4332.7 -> 13.9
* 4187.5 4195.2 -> 11.3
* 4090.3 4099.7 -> 13.5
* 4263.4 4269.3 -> 10.8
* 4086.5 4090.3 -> 12.2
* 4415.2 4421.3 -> 11.7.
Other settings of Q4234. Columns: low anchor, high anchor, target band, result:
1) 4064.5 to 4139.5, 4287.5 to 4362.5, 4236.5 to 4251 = 1.75 angstrom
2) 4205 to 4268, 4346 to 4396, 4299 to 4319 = 1.90 angstrom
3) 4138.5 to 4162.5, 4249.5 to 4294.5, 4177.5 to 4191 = -0.09 angstrom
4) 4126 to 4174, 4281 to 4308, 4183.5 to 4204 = 0.55 angstrom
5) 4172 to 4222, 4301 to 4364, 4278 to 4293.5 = 2.92 angstrom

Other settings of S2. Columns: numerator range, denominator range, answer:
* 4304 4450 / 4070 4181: 1.06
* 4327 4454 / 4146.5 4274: 1.18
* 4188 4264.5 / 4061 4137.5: 0.87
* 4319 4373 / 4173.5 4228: 1.38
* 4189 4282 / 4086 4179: 0.90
